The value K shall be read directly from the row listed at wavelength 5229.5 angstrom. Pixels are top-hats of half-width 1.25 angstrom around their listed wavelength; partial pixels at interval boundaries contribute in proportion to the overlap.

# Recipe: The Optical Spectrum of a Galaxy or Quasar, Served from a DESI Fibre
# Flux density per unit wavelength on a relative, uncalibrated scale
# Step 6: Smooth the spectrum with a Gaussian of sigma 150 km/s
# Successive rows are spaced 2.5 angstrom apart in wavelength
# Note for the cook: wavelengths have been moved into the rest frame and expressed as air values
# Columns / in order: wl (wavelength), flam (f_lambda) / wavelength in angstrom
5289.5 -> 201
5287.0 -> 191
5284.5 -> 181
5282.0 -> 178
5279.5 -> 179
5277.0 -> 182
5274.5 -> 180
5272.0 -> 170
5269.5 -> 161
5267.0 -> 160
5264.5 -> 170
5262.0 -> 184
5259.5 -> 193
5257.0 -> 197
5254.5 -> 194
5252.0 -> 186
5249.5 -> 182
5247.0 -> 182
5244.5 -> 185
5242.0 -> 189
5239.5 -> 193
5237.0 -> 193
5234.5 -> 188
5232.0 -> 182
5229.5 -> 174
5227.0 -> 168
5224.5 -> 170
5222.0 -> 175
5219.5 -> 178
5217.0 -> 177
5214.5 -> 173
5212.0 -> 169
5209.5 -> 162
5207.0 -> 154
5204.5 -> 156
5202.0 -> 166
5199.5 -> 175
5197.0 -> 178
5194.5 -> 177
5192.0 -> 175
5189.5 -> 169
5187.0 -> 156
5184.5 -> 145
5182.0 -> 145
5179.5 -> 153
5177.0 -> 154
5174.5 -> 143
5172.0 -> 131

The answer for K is 174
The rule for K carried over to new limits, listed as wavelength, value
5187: 156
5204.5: 156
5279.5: 179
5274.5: 180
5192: 175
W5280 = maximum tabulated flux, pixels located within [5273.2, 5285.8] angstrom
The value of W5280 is 182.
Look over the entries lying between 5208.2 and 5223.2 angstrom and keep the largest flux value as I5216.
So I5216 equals 178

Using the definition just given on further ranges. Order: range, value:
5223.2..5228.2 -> 170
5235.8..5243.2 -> 193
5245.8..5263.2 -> 197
